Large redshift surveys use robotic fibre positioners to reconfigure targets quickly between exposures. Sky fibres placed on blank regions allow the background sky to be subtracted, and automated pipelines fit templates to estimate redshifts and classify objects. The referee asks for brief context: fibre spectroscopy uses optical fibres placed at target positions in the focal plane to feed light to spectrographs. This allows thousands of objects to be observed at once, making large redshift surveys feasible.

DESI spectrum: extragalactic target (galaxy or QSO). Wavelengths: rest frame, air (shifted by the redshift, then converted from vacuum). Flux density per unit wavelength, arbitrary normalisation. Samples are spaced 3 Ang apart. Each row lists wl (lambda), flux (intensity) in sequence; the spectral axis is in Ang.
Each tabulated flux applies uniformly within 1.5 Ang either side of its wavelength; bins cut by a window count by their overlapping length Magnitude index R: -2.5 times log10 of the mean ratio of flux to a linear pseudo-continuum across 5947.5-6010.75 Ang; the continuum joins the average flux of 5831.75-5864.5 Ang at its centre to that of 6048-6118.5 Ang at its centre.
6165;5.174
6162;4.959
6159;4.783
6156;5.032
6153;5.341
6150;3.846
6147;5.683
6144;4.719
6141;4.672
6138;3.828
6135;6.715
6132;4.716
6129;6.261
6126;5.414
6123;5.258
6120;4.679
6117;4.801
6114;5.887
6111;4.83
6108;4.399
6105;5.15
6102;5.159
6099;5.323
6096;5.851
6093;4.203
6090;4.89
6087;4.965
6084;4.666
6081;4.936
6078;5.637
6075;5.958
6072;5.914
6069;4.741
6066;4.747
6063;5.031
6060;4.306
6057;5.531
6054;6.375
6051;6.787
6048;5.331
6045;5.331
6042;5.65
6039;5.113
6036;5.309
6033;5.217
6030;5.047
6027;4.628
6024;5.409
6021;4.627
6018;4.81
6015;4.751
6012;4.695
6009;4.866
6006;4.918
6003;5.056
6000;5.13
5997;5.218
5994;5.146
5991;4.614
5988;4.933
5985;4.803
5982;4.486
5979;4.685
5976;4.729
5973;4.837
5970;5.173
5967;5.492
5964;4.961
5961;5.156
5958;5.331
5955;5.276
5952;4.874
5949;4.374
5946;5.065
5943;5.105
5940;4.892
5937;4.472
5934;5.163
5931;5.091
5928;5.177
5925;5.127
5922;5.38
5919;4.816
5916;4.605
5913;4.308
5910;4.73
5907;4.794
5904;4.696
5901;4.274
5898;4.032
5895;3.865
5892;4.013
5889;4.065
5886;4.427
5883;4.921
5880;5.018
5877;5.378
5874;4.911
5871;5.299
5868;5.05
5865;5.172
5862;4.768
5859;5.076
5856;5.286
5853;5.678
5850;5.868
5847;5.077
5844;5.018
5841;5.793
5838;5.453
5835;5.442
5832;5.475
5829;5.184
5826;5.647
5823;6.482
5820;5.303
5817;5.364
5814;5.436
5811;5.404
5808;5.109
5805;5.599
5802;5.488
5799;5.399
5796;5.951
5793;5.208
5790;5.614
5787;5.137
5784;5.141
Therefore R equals 0.07 mag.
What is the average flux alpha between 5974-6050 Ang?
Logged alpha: 4.99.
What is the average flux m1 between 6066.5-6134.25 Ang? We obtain 5.18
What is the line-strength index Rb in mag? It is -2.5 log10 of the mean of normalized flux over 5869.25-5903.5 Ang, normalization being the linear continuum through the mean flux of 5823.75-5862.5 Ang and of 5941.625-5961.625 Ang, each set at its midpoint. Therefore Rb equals 0.15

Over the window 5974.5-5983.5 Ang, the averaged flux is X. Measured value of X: 4.63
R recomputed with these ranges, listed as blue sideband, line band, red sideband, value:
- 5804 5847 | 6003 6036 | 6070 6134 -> 0.075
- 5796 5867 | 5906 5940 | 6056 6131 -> 0.094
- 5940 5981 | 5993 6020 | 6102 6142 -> 0.019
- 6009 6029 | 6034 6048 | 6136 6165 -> -0.110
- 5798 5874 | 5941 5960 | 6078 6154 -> 0.052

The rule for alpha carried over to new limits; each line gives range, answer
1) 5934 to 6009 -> 4.95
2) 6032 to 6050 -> 5.37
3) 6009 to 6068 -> 5.18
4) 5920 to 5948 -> 5.04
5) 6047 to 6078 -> 5.48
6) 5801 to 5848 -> 5.46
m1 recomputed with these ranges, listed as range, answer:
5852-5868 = 5.17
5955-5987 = 4.98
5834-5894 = 5.07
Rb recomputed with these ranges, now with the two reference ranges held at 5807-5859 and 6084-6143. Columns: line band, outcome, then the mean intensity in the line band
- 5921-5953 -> 0.075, 4.97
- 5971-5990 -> 0.112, 4.75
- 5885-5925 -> 0.194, 4.49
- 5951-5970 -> 0.022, 5.19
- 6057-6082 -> -0.008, 5.19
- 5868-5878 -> 0.050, 5.17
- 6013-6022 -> 0.106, 4.73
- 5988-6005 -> 0.048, 5.02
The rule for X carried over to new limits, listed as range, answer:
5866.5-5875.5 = 5.09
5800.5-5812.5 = 5.4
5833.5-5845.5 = 5.43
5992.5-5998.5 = 5.18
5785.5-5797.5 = 5.48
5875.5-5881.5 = 5.2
